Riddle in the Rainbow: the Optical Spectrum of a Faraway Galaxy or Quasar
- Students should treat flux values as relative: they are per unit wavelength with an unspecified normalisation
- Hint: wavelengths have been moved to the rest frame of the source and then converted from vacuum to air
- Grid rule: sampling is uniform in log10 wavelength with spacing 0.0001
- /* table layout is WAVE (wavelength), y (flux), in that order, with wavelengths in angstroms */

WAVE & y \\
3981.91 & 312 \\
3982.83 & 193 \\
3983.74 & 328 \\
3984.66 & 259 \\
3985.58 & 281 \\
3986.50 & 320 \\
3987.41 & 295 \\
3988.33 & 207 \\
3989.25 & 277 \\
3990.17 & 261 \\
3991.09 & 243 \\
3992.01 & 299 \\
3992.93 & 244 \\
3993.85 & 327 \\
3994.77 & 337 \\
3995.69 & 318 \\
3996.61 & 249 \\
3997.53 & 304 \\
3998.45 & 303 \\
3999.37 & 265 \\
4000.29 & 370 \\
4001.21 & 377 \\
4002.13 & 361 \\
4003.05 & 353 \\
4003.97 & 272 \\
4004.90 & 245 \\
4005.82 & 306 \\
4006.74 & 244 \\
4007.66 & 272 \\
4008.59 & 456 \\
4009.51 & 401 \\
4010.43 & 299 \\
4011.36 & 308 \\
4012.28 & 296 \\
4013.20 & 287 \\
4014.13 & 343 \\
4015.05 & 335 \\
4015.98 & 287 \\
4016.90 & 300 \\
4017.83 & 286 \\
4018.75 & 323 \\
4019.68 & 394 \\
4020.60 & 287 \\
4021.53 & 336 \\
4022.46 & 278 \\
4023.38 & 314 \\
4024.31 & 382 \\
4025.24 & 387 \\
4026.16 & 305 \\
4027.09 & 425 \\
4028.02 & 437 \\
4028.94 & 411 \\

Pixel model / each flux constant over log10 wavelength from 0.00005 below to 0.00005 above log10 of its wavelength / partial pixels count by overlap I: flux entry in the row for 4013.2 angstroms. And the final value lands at 287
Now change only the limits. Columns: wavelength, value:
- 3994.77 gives 337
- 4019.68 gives 394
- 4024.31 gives 382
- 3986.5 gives 320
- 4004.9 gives 245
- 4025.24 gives 387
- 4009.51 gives 401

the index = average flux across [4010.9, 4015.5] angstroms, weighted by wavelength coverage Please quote 314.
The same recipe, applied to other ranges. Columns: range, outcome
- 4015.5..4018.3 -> 291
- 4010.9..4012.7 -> 303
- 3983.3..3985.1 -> 293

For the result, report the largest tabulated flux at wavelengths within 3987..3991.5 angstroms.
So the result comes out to 295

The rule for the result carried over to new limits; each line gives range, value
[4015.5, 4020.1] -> 394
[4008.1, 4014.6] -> 456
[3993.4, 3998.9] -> 337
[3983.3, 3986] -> 328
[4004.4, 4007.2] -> 306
